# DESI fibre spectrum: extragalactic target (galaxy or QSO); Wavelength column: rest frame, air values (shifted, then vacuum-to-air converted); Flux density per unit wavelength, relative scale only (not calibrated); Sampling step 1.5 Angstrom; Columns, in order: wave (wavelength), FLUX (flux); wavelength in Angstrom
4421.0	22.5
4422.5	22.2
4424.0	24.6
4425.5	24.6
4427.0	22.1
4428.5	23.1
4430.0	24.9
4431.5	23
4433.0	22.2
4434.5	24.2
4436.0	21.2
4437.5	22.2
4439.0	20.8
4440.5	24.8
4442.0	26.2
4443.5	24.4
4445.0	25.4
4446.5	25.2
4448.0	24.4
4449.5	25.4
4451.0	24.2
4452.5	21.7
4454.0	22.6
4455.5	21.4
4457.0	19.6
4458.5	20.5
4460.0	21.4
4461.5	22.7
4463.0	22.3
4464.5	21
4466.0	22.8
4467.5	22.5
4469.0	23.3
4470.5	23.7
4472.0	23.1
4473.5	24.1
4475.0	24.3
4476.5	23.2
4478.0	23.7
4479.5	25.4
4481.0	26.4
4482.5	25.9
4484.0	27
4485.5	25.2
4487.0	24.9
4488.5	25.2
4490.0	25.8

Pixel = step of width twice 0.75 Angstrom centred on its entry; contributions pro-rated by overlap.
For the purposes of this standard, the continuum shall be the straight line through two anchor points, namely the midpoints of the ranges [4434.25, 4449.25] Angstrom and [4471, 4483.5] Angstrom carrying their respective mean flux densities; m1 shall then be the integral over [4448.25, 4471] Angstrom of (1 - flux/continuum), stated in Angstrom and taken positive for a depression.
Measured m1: 1.7 Angstrom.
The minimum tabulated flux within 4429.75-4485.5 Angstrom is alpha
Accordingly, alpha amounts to 19.6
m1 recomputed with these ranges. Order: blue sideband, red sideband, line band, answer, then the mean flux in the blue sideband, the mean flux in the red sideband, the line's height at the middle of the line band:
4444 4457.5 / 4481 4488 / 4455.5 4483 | 1.9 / 23.4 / 25.8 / 24.7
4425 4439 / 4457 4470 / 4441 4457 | -1.1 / 22.9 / 22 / 22.4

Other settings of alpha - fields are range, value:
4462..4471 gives 21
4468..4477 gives 23.1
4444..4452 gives 24.2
